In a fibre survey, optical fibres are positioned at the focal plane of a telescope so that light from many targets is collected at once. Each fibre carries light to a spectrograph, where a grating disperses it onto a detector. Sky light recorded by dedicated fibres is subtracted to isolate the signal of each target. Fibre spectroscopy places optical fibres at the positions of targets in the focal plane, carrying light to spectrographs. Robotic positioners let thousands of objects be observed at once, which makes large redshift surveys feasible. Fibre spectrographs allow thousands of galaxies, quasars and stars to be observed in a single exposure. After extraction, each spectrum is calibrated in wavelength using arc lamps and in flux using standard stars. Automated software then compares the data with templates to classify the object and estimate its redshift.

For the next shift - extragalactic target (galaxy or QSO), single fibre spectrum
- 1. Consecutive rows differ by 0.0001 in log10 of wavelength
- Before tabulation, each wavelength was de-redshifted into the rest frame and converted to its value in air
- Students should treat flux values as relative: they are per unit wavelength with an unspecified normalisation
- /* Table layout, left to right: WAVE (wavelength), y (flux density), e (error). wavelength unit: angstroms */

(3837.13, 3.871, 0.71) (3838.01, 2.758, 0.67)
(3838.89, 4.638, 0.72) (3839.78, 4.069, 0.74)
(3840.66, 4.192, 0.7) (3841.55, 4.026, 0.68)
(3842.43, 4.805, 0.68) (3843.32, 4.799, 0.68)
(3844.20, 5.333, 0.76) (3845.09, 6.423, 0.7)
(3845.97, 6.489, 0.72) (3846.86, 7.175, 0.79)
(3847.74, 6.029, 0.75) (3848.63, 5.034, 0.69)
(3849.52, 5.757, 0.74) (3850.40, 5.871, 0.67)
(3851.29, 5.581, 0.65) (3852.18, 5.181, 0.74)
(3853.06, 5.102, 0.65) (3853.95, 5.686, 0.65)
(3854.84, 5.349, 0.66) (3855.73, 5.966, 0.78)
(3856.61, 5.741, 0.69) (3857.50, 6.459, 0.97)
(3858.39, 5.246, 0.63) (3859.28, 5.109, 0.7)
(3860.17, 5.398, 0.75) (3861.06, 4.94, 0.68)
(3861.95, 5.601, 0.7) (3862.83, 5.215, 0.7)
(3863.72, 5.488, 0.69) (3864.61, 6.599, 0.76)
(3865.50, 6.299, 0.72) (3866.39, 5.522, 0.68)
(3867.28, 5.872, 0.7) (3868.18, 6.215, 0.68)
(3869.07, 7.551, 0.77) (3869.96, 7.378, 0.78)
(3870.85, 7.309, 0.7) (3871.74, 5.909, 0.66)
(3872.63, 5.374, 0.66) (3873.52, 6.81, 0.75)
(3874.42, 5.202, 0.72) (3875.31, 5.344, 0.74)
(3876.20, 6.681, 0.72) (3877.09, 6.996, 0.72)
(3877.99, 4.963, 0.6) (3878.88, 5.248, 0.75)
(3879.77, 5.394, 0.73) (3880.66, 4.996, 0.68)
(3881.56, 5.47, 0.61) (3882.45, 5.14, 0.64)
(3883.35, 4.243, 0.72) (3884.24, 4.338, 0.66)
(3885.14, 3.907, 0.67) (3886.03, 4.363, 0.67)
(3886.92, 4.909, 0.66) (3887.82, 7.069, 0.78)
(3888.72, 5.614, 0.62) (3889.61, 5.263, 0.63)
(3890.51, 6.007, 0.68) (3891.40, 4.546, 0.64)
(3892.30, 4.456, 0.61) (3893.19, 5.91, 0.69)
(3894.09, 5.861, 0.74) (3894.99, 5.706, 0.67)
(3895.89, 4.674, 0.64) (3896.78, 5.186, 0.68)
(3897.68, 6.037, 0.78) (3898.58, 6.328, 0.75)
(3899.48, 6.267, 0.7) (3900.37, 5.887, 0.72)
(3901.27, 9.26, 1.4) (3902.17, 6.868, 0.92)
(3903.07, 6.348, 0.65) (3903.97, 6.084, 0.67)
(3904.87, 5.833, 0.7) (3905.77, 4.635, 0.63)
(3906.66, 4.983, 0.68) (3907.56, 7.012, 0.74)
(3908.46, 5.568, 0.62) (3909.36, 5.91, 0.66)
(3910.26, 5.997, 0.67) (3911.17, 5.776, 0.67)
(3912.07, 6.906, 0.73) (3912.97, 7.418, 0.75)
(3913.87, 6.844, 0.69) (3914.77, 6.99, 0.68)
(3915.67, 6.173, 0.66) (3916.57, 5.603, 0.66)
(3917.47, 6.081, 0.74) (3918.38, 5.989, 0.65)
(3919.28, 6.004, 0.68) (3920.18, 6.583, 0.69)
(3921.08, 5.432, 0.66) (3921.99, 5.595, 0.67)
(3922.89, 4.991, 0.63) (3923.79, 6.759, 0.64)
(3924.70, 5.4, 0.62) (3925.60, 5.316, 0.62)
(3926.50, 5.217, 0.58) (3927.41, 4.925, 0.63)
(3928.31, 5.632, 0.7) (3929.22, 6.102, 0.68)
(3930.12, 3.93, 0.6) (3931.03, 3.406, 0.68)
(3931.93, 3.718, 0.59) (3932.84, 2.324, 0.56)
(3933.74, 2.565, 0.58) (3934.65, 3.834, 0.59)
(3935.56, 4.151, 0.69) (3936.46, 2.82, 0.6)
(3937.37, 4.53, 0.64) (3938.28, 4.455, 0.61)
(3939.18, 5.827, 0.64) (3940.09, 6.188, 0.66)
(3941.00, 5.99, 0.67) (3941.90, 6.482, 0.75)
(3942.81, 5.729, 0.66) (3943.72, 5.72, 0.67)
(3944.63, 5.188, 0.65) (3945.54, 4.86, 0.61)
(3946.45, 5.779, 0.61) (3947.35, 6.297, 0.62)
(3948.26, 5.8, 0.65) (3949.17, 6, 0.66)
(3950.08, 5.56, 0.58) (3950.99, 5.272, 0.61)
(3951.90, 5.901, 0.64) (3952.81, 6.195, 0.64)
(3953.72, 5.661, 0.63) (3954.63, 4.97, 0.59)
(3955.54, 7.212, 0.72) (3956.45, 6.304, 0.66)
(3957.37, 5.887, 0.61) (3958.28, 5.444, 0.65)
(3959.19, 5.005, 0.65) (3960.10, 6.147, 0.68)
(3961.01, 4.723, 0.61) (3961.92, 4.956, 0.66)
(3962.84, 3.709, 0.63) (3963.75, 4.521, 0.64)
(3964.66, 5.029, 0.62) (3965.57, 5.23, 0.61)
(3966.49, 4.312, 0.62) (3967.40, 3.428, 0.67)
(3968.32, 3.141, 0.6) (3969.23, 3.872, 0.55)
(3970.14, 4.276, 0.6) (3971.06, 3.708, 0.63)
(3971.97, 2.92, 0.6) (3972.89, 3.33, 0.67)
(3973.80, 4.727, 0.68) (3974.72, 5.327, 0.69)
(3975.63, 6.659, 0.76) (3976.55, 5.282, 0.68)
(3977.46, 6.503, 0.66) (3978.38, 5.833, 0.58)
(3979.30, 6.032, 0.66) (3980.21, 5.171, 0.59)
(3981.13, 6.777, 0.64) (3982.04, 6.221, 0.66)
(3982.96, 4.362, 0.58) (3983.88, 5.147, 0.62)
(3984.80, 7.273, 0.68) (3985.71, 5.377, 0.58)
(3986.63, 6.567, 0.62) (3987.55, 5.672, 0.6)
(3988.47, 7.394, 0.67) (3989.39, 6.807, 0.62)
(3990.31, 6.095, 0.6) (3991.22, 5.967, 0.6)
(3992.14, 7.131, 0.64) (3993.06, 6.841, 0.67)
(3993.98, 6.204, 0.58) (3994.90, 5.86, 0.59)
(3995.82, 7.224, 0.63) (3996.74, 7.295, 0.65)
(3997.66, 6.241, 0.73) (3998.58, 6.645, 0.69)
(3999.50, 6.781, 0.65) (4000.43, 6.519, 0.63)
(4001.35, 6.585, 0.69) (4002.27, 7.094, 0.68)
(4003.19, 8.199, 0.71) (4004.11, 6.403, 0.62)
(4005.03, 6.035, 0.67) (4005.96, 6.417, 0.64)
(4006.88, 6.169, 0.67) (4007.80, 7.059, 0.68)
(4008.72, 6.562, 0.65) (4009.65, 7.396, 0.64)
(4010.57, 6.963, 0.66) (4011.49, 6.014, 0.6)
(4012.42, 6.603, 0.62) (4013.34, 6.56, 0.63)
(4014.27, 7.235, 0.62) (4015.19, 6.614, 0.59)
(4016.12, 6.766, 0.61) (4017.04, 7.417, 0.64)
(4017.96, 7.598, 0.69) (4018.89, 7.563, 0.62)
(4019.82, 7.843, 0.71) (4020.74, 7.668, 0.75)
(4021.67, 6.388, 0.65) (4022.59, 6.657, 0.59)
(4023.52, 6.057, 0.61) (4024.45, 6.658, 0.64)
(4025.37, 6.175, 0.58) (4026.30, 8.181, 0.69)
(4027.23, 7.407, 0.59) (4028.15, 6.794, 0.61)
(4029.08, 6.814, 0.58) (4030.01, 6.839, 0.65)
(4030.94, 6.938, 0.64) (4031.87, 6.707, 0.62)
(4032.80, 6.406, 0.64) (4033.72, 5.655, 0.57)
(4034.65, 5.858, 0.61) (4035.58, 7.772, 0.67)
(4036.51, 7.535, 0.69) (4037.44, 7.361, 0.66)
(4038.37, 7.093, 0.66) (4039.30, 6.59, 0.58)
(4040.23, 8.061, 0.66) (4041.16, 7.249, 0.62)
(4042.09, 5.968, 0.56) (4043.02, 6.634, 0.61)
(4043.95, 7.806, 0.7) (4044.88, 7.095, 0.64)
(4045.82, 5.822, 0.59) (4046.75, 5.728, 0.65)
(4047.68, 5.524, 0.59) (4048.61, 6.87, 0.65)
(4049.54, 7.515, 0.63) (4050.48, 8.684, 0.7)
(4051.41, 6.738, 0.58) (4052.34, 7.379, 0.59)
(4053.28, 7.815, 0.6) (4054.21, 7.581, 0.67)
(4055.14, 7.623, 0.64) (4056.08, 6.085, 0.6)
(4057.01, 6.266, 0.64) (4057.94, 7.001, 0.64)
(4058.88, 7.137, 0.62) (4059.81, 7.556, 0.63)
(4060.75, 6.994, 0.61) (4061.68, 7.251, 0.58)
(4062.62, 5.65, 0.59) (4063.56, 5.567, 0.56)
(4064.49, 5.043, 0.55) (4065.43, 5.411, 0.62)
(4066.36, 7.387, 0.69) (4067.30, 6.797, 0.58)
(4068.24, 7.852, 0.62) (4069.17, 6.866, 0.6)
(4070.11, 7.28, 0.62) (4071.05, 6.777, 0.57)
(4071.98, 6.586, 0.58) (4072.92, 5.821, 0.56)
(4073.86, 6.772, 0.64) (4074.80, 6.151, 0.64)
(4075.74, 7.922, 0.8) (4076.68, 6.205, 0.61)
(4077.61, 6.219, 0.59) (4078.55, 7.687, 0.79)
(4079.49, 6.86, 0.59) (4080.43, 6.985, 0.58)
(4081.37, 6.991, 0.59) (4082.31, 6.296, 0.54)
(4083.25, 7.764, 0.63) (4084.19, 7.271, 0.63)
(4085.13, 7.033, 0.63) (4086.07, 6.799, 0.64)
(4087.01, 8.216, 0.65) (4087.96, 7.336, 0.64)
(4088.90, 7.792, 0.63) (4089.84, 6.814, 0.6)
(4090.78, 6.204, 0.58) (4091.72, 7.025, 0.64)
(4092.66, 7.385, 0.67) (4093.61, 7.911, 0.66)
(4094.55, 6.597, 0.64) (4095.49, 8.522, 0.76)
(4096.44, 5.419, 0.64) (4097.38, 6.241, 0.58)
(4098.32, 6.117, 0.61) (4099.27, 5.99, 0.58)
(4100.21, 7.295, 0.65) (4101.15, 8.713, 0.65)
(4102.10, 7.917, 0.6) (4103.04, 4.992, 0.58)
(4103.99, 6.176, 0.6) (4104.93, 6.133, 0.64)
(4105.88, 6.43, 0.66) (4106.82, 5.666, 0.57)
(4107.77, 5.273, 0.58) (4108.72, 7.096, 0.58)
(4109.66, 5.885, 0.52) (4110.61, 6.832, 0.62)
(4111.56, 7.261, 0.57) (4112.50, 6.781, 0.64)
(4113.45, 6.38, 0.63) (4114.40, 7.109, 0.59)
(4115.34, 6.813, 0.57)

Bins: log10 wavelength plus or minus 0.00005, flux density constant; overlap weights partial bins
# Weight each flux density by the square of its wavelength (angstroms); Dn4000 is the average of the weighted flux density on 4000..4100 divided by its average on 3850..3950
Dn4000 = 1.33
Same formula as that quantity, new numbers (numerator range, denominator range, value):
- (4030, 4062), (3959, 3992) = 1.37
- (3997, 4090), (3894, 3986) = 1.34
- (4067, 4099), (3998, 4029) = 1.05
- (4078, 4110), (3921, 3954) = 1.45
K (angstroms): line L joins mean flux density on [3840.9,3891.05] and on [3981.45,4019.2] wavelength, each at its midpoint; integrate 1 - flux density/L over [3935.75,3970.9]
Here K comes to 5.9 angstroms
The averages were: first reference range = 5.63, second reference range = 6.6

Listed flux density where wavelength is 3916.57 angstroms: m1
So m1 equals 5.603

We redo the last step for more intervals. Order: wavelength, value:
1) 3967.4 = 3.428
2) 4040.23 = 8.061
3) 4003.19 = 8.199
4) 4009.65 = 7.396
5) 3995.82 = 7.224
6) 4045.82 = 5.822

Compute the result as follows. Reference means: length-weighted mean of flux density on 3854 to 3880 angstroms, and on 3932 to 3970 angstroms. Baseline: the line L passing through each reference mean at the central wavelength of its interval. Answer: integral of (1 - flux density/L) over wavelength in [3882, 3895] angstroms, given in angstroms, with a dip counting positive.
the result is 1.2 angstroms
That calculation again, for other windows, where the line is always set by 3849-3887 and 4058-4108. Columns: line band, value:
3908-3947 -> 3.8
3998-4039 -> -2.7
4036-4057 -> -1.4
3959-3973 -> 4.3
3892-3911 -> -0.5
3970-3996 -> 2.1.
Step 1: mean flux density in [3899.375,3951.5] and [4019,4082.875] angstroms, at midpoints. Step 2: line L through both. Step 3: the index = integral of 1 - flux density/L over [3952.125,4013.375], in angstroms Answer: 3.4 angstroms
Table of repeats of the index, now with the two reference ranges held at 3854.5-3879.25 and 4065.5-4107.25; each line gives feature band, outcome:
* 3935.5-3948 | 1.84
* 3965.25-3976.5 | 3.72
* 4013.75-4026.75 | -0.91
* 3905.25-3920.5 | -0.04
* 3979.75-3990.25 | 0.60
